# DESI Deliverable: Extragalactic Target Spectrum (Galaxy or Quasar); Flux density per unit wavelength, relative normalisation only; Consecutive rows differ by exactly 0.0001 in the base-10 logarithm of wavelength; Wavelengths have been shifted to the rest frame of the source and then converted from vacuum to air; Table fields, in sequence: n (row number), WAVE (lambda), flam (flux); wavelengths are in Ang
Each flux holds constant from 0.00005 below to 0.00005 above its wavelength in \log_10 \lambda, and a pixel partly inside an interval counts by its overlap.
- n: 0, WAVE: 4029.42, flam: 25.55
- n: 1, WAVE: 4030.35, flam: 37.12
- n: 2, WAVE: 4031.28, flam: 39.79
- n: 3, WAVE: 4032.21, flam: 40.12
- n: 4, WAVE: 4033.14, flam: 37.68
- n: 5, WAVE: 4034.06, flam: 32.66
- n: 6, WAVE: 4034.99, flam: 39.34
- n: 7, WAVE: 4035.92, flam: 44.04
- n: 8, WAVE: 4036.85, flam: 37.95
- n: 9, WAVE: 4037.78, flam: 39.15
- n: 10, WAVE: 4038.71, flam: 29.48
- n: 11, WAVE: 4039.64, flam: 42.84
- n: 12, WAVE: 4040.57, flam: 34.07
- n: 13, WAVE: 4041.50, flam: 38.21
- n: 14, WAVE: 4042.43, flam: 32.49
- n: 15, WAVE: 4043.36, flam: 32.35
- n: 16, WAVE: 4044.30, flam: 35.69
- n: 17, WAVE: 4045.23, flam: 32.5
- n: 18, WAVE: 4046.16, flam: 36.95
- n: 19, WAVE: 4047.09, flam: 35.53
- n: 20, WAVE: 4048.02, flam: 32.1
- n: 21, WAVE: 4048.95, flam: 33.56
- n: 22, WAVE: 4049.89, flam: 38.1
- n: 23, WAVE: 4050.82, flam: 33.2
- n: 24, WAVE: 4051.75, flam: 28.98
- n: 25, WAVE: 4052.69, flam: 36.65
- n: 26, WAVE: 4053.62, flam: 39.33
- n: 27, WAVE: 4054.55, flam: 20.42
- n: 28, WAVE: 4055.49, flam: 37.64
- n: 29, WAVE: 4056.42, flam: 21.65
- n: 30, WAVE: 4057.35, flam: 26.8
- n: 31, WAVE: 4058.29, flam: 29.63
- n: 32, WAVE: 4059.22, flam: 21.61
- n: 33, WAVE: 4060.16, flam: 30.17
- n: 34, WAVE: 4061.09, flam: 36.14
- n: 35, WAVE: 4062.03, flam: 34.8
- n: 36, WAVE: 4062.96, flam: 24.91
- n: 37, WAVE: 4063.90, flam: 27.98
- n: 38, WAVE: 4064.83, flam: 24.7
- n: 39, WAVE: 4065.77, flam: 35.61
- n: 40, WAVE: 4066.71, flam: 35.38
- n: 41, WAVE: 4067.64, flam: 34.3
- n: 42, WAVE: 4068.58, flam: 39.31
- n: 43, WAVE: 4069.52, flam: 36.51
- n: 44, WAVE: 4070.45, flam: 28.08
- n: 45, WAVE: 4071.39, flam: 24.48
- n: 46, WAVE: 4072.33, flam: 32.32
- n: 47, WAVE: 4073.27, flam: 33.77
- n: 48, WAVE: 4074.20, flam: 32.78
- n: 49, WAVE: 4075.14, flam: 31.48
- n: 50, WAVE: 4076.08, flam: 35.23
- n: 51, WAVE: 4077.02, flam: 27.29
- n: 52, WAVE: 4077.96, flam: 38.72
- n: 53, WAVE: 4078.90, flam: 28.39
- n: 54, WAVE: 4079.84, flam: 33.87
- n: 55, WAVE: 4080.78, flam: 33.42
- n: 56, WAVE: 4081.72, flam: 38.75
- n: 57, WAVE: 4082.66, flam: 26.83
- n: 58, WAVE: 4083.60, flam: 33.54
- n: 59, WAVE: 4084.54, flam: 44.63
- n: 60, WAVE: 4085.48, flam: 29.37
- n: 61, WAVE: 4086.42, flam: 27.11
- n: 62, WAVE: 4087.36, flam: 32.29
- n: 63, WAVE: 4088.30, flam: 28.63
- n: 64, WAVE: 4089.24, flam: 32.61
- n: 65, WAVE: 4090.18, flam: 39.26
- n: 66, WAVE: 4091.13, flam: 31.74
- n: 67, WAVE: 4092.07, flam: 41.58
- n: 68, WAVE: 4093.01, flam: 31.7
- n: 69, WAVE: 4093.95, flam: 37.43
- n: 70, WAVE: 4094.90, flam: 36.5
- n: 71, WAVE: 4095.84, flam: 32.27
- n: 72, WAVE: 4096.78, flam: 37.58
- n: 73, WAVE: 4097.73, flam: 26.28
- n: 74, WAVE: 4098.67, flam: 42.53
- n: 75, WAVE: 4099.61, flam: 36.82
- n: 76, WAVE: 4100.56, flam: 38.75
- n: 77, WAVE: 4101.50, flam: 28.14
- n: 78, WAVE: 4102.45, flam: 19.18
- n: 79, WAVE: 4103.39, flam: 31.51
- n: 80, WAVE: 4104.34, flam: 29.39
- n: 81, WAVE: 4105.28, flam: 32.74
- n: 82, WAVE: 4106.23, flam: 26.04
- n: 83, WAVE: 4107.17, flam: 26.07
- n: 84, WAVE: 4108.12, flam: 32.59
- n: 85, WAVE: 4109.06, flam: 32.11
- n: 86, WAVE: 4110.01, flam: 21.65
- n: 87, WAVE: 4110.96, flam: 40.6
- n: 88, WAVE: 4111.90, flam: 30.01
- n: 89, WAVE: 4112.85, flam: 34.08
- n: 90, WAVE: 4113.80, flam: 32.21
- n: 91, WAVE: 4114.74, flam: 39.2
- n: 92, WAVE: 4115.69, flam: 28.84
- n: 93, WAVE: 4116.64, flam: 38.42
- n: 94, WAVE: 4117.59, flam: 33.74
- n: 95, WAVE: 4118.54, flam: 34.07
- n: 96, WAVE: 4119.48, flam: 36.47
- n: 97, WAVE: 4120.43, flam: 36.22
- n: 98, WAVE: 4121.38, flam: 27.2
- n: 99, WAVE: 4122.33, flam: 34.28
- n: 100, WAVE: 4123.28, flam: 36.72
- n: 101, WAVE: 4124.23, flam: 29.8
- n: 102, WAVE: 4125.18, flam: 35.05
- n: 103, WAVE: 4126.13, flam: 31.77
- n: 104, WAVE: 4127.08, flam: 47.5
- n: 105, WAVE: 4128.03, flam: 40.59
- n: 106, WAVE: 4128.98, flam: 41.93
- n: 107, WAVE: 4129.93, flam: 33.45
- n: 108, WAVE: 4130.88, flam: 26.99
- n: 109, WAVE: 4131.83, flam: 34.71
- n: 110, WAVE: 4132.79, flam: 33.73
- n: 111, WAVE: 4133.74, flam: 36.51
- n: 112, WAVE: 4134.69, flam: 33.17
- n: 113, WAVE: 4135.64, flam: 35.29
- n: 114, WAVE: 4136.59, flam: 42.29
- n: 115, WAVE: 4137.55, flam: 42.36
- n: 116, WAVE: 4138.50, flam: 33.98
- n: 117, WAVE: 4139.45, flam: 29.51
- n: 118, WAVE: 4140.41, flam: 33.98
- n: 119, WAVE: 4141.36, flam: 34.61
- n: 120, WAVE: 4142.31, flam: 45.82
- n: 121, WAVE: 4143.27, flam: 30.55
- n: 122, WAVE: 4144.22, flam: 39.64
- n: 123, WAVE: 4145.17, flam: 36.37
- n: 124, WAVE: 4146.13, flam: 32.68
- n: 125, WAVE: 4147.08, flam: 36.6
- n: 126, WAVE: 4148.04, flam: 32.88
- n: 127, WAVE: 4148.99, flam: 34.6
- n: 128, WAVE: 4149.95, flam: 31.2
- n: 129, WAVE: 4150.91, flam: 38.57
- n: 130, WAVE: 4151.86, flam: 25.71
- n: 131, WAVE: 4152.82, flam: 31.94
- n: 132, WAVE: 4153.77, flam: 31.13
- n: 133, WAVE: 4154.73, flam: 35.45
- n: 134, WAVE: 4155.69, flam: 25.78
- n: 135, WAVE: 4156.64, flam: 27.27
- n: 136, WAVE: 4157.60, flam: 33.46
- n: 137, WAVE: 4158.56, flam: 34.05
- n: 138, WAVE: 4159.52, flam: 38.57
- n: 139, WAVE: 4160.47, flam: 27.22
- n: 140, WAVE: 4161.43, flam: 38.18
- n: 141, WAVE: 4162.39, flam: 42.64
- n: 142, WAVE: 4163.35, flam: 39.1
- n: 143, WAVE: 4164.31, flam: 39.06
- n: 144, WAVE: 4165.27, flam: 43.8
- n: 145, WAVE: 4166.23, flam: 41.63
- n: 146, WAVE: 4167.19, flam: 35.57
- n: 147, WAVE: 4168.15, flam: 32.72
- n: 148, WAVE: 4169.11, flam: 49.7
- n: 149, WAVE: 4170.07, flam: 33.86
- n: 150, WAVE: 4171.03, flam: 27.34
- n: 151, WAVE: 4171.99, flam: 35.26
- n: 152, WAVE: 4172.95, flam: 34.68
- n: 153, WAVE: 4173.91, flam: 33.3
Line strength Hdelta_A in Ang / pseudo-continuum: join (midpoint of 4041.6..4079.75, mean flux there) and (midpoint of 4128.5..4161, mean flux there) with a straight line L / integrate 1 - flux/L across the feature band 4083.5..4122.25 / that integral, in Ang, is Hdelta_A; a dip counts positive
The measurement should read 0.2 Ang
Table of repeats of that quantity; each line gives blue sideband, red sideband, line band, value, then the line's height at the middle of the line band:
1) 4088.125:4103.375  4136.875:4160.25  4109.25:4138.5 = -0.85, 33.9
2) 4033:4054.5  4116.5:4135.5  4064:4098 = 2.06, 35.3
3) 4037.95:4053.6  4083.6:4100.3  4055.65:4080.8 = 2.59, 34.7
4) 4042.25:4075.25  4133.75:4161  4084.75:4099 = -0.51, 32.7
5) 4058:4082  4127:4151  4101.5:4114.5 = 1.58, 34.1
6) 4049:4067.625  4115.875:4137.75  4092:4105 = 0.12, 33.6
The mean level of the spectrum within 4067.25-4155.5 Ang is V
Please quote 33.7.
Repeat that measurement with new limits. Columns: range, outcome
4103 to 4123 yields 32.3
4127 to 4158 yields 34.7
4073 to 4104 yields 33.3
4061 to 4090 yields 32.4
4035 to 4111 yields 32.8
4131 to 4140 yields 35.3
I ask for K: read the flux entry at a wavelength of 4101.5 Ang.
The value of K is 28.14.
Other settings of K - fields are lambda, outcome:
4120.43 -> 36.22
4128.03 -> 40.59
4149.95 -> 31.2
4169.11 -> 49.7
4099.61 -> 36.82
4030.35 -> 37.12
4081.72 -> 38.75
